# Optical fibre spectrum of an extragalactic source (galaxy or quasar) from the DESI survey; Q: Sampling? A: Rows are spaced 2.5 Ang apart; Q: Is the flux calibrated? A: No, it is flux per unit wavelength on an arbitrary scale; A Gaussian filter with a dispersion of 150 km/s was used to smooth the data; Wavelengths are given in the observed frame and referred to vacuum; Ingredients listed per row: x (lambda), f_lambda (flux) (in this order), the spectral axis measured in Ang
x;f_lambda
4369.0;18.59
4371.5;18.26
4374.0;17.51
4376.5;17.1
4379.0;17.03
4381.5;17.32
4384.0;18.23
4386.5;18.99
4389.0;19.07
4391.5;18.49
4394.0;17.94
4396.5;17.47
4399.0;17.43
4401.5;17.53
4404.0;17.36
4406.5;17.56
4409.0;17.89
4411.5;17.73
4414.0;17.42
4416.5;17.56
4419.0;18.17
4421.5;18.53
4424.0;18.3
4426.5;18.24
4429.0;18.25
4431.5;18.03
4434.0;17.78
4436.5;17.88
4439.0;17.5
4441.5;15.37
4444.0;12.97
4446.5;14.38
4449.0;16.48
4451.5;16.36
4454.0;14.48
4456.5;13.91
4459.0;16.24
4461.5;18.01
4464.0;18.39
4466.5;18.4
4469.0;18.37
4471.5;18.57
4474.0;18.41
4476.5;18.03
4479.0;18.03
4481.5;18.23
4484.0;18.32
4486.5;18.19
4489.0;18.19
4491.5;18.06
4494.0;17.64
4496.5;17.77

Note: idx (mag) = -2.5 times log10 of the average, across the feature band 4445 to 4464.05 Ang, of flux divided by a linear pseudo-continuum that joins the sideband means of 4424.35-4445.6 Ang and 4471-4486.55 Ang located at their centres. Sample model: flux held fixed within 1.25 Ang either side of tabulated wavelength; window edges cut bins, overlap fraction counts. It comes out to 0.11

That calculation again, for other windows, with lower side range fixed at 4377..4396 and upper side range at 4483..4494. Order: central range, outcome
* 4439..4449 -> 0.21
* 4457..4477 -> 0.01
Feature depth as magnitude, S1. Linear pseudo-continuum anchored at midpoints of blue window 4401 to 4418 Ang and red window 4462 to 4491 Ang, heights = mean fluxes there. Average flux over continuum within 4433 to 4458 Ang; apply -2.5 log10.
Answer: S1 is 0.15 mag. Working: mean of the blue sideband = 17.6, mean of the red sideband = 18.3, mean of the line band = 15.7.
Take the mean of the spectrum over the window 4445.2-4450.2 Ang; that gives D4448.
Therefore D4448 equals 15.4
